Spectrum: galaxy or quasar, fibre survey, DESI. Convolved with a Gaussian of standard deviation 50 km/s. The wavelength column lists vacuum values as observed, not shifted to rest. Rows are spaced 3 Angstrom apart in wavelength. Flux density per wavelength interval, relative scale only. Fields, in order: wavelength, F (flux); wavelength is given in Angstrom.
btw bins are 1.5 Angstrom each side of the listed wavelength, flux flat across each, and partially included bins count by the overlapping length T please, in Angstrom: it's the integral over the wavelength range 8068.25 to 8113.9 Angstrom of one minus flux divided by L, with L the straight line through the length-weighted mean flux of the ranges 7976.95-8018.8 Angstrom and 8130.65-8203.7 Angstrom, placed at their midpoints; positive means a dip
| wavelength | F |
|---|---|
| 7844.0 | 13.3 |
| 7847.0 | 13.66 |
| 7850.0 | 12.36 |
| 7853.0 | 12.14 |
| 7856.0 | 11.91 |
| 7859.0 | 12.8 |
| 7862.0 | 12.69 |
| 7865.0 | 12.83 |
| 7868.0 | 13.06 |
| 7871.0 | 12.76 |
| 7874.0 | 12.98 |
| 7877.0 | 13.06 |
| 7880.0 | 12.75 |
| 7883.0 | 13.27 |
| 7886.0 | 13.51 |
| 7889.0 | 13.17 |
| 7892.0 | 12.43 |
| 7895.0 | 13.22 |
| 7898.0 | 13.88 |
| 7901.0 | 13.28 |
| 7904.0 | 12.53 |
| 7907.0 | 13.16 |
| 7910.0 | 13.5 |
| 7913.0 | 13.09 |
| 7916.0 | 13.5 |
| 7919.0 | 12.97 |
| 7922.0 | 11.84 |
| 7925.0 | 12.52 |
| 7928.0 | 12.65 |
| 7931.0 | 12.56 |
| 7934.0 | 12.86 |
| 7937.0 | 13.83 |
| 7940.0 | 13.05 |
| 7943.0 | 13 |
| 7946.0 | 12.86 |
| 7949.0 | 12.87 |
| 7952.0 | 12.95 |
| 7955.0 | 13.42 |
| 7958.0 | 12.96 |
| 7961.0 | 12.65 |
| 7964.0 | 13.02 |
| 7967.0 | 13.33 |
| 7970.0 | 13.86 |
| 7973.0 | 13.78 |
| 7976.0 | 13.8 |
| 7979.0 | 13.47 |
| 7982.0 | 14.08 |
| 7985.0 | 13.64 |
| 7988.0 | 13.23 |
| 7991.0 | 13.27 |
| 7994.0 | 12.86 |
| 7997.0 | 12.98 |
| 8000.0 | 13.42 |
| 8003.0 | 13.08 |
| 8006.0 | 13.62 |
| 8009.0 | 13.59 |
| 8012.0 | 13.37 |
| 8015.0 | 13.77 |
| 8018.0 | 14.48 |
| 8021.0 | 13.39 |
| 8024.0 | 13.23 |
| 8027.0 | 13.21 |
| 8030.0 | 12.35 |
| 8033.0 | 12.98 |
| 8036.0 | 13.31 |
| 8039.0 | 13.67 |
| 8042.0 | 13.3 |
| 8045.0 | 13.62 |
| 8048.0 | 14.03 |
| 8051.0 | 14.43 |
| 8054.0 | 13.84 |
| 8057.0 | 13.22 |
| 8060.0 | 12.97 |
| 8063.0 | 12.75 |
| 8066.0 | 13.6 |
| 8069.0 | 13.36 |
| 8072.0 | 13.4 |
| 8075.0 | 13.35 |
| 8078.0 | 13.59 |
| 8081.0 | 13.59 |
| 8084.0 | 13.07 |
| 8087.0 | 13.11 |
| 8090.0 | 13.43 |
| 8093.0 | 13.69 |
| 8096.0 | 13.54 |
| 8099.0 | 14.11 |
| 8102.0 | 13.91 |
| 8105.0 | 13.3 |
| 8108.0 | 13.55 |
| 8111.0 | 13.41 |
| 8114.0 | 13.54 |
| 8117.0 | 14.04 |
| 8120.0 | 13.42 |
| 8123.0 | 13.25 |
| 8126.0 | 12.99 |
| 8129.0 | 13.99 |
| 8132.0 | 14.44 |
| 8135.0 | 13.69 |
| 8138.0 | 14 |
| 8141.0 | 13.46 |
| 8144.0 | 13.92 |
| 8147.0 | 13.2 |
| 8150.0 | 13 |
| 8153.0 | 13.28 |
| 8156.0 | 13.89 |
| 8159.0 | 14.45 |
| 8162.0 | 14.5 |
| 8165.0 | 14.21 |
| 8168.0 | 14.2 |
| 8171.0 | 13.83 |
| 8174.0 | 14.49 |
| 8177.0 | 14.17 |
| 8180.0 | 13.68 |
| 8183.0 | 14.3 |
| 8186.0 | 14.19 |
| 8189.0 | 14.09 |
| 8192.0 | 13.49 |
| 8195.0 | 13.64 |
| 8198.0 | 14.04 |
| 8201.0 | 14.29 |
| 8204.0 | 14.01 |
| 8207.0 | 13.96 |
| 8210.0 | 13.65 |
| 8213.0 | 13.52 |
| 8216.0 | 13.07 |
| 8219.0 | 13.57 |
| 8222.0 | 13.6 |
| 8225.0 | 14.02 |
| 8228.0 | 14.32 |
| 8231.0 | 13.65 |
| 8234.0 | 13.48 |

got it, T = 0.8 Angstrom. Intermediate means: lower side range 13.5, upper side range 13.9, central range 13.5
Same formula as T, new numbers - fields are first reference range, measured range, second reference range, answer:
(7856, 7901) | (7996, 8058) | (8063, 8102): -0.6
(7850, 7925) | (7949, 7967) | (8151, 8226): 0.2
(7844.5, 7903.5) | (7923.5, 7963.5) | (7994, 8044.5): 0.6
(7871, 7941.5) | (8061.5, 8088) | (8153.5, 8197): 0.7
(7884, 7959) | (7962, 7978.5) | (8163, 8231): -0.4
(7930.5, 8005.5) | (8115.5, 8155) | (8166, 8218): 0.4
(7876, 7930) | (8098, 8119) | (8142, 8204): 0.1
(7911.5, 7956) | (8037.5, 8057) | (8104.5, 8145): -0.6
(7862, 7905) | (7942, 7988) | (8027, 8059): -0.2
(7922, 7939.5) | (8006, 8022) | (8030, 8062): -0.5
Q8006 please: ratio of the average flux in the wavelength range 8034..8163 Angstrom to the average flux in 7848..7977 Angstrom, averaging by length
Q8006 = 1.05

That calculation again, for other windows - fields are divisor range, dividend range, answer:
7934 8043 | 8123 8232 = 1.04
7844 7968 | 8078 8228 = 1.06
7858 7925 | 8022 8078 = 1.03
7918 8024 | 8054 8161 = 1.02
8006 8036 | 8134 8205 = 1.04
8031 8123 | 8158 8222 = 1.03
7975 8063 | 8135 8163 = 1.02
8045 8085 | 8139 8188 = 1.03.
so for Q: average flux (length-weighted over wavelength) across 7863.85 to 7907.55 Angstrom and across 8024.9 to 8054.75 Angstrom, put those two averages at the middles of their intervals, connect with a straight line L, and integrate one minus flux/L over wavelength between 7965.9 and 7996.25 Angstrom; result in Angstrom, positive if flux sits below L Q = -0.5 Angstrom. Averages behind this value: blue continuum 13.1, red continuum 13.5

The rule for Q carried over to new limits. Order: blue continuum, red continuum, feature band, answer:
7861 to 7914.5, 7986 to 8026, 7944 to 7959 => 0.3 Angstrom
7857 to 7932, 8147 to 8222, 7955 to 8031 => -0.7 Angstrom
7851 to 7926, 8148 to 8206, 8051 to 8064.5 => 0.2 Angstrom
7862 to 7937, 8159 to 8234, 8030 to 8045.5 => 0.2 Angstrom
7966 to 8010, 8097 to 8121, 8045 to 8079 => 0.2 Angstrom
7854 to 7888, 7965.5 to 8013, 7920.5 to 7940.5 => 0.6 Angstrom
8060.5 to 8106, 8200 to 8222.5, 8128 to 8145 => -0.5 Angstrom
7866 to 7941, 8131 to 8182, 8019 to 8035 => 0.4 Angstrom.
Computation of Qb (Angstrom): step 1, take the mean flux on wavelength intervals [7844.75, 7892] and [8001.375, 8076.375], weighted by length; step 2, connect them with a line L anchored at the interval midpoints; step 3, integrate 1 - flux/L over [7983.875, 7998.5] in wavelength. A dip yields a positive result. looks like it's 0.1 Angstrom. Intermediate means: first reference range 12.9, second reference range 13.4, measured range 13.2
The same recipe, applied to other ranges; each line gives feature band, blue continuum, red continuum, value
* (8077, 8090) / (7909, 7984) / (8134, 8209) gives 0.3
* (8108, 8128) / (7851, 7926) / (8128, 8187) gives 0.5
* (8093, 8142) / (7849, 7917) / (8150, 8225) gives 0.1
